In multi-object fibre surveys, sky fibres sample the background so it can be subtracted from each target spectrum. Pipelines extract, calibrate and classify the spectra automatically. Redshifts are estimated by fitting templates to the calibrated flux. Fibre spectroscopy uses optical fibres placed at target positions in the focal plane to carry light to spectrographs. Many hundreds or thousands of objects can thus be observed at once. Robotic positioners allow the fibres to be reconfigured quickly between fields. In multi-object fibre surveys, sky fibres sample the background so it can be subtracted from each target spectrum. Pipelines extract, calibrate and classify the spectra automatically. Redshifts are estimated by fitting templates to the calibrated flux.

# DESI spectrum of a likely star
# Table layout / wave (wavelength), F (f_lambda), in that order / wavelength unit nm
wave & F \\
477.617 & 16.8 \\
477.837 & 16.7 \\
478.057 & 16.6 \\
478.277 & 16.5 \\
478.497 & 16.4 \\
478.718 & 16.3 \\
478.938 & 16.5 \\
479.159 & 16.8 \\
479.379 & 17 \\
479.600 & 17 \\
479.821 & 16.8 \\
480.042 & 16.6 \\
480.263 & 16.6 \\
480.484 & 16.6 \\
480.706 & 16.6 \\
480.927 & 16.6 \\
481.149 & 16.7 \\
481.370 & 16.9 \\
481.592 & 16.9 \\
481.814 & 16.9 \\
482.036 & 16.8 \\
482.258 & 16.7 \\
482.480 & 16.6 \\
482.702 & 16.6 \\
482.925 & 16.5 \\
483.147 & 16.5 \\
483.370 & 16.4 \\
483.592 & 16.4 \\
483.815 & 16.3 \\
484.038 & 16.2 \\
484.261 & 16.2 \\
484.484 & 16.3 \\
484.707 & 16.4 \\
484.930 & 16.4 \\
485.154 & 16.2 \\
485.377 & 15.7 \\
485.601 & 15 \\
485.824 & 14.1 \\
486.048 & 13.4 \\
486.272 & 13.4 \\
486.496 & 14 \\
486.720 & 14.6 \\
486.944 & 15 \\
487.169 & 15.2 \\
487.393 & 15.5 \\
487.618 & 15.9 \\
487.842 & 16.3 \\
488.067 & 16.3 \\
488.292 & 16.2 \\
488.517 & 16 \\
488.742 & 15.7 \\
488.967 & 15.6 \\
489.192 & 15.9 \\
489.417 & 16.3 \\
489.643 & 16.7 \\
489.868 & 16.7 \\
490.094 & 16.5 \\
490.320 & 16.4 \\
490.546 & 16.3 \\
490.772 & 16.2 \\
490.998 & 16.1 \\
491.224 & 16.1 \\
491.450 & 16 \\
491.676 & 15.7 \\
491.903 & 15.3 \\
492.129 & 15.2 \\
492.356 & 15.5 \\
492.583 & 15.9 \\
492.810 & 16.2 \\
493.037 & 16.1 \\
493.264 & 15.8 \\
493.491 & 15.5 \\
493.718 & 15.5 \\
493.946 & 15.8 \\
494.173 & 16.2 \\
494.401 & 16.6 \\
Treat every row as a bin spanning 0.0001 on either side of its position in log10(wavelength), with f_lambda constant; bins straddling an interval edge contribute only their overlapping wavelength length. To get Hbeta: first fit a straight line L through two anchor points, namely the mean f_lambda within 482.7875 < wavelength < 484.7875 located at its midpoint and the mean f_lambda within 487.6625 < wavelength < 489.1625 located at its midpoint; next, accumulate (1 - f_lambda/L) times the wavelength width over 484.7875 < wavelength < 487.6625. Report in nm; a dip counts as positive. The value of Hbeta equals 0.22 nm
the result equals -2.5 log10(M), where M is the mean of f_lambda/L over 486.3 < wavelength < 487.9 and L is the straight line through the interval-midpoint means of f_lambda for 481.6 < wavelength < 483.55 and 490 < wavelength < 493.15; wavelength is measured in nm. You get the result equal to 0.08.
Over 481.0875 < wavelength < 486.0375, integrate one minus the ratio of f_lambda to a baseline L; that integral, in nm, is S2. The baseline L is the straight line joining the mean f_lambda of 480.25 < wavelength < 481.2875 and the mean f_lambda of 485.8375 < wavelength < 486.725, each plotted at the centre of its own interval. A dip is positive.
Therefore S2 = -0.35 nm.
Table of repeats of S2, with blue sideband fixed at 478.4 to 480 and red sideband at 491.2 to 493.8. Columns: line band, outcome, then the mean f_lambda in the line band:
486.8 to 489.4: 0.042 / 15.8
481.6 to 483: -0.021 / 16.7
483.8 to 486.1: 0.083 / 15.7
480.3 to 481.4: -0.006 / 16.7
